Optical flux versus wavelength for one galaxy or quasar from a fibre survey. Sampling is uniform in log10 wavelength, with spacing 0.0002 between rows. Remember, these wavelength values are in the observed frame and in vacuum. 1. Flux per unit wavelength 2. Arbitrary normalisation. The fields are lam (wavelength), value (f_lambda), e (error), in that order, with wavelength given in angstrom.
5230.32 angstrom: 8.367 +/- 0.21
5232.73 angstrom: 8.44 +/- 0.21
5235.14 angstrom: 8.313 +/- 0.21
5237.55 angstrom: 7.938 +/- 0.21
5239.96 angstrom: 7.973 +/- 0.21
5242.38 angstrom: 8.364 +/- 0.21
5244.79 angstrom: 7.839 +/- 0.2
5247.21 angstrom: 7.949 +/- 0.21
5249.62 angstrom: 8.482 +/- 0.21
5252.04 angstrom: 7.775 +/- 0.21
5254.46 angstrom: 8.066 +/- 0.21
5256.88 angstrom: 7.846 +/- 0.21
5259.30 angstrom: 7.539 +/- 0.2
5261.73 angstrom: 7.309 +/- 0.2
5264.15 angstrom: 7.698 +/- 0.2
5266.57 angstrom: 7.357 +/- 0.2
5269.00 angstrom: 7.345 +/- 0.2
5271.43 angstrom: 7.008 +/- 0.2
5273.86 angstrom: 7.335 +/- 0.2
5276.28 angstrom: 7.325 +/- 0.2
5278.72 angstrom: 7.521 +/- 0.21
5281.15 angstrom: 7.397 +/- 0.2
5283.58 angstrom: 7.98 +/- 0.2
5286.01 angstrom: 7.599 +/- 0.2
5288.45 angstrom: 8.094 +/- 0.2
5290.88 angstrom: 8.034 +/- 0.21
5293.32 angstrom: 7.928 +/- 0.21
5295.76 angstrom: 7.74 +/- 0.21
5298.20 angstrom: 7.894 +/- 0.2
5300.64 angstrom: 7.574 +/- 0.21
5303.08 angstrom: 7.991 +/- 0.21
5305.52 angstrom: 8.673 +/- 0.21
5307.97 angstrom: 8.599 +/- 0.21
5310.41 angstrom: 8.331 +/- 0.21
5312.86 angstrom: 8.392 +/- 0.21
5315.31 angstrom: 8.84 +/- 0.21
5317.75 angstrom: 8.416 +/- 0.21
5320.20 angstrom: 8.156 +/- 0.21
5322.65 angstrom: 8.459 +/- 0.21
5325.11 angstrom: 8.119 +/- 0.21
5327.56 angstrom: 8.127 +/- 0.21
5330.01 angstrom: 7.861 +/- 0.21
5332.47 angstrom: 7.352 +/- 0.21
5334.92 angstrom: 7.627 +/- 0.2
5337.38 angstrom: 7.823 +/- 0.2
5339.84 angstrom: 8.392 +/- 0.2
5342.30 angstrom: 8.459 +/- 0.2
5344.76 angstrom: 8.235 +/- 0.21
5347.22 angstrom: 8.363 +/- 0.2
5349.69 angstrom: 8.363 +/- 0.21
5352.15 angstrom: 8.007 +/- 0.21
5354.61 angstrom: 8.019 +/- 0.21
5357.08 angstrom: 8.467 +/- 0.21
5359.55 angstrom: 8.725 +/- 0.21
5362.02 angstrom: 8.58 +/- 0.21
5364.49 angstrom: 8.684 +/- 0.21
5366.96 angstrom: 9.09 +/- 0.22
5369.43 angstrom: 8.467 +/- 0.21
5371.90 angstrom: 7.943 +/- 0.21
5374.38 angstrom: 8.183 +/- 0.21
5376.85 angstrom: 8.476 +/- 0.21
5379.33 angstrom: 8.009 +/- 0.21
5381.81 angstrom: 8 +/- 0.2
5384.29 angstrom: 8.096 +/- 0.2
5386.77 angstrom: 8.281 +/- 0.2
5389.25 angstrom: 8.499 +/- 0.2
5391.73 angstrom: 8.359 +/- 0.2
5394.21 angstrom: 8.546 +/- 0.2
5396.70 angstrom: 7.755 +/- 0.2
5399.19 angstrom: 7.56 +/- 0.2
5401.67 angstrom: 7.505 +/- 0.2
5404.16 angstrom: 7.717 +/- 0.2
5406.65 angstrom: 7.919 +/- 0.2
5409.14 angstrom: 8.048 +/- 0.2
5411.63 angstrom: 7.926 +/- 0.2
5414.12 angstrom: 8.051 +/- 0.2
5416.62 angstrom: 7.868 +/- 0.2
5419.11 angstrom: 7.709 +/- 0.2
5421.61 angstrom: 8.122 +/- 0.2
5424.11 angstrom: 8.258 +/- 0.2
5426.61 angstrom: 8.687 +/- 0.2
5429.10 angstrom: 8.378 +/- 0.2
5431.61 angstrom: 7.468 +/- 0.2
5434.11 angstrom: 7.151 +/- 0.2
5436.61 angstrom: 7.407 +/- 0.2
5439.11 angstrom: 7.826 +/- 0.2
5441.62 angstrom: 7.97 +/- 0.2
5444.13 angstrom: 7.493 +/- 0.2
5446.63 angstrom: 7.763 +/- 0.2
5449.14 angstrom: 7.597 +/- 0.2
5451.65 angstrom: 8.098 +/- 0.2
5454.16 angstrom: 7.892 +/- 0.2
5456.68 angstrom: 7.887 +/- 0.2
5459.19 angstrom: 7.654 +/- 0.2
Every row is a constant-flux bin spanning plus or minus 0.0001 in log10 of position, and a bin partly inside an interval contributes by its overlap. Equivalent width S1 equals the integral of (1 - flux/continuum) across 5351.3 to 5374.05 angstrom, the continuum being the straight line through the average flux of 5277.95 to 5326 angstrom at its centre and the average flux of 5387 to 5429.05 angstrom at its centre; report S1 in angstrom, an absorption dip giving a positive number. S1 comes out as -1.05 angstrom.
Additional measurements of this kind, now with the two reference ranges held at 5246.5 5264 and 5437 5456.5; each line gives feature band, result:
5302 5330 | -1.89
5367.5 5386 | -0.94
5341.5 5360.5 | -1.23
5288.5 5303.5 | -0.08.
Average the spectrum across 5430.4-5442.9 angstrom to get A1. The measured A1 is 7.57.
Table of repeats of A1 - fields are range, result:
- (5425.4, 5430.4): 8.52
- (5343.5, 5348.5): 8.29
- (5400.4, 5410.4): 7.8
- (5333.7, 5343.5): 8.07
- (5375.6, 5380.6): 8.24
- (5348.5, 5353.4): 8.2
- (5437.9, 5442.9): 7.88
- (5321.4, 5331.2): 8.14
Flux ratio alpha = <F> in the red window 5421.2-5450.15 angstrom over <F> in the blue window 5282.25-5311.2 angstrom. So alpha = 0.98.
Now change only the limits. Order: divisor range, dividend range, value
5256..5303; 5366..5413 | 1.07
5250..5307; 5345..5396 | 1.08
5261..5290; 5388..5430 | 1.07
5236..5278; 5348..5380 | 1.09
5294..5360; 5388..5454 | 0.97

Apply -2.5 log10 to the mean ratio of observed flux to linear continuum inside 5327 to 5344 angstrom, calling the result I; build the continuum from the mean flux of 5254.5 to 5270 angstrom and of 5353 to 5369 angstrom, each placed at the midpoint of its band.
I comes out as 0.048 mag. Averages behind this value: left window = 7.56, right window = 8.57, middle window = 7.95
